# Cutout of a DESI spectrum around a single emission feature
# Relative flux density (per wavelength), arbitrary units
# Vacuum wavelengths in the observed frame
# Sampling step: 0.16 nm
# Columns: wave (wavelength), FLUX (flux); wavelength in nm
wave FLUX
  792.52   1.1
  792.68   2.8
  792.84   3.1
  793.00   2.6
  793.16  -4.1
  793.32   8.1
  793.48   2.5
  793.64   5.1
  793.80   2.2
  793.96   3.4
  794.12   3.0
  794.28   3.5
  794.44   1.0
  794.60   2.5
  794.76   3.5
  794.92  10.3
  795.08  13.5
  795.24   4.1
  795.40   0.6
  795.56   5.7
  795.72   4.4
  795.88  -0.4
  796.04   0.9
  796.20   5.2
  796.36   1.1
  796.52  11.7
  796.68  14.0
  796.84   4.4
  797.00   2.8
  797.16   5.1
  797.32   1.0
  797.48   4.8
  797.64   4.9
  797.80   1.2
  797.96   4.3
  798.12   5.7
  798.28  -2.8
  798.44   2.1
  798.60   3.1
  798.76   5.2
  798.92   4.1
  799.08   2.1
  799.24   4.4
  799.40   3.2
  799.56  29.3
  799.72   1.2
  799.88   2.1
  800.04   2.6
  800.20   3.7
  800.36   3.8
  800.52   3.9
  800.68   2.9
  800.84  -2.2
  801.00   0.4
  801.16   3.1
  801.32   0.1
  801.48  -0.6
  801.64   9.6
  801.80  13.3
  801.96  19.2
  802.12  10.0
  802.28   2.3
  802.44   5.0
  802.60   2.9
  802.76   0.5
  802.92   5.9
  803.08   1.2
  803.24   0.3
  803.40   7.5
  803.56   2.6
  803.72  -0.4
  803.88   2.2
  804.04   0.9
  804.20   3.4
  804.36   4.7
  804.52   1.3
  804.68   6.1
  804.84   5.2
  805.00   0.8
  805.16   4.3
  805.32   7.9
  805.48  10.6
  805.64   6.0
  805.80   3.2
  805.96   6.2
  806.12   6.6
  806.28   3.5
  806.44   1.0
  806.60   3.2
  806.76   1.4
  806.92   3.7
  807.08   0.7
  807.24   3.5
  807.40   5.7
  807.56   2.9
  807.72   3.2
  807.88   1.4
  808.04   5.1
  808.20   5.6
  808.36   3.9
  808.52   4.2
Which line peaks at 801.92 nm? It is Hgamma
